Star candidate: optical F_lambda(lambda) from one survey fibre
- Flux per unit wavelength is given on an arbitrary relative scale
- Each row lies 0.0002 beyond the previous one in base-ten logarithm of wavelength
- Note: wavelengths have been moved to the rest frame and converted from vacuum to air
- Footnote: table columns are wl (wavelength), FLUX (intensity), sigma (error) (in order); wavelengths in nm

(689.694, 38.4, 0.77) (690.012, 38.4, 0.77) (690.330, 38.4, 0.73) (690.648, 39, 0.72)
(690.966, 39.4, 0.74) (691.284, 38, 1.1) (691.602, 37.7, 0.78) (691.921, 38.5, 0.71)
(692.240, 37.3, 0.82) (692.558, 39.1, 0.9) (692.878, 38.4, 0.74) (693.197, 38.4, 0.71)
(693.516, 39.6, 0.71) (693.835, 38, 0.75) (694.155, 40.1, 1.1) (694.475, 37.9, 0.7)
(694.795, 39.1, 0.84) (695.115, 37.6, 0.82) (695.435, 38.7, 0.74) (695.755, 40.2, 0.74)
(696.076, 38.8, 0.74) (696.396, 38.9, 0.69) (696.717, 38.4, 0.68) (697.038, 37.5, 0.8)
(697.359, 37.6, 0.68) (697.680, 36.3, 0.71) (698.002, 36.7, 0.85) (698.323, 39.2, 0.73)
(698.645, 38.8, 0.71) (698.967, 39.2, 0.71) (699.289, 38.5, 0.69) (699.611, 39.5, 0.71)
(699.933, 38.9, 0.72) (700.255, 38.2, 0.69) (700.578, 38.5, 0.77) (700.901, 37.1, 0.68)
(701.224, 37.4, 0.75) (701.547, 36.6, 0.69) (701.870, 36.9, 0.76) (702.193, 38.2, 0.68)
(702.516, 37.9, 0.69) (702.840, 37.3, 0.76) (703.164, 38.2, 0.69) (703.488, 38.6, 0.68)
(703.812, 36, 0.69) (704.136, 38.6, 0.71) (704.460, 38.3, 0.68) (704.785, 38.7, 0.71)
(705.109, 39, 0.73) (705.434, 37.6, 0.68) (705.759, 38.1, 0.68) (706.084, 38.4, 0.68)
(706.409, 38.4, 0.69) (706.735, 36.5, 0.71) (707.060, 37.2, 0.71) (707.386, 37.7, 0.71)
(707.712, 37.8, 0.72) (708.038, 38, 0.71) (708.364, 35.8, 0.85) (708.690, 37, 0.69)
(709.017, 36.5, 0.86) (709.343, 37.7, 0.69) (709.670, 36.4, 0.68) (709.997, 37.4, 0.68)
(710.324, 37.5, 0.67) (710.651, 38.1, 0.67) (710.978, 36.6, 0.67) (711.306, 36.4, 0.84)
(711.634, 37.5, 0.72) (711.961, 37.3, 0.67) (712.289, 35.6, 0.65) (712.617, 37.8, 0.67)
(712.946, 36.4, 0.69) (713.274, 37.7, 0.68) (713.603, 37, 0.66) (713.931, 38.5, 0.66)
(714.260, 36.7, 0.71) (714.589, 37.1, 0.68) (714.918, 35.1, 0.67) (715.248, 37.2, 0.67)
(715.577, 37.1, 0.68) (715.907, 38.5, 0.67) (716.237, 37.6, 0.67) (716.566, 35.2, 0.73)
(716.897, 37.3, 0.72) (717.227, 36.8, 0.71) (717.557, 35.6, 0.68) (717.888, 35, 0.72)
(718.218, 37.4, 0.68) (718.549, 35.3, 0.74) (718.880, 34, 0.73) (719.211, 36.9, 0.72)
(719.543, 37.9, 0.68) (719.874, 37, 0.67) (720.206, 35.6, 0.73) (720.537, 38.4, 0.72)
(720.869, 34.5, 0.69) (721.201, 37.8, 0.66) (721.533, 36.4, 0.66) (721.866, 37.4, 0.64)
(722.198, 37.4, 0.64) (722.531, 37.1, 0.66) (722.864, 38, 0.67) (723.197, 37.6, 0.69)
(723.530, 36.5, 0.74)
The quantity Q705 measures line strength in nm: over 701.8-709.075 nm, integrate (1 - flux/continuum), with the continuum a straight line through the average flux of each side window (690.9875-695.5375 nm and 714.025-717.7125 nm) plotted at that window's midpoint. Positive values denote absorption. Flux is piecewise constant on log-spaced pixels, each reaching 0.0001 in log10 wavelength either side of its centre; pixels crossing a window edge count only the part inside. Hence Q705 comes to -0.03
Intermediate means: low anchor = 38.5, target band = 37.7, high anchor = 36.8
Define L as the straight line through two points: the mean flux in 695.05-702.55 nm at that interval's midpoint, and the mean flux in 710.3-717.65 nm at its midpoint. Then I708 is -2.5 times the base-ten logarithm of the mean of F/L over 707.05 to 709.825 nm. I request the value 0.01 mag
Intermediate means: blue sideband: 38.2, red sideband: 37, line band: 37.1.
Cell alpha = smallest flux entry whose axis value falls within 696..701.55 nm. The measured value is 36.3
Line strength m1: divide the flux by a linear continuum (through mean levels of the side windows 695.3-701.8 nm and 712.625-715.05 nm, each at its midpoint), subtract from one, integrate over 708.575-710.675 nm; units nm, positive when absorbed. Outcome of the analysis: 0.01 nm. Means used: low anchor 38.2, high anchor 37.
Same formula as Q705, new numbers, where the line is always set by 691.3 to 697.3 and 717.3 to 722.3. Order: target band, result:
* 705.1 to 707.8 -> -0.02 nm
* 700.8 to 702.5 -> 0.03 nm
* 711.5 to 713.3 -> 0.00 nm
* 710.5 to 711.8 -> 0.00 nm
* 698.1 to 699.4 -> -0.02 nm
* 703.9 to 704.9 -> -0.02 nm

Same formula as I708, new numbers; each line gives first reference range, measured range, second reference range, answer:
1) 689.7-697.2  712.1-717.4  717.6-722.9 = 0.00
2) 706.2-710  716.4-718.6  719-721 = 0.02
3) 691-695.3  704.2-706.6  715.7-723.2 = -0.02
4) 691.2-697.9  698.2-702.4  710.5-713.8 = -0.01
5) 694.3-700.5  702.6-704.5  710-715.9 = 0.00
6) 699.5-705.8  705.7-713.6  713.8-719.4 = 0.00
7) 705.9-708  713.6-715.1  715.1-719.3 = 0.00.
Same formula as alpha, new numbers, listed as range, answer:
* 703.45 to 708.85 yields 35.8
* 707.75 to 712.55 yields 35.6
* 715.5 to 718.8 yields 35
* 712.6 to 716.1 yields 35.1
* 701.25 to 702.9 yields 36.6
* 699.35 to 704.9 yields 36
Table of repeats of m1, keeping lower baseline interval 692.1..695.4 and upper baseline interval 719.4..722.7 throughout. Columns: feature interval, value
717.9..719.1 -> 0.05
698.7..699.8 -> -0.02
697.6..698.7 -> 0.02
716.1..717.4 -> 0.02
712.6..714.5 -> 0.00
